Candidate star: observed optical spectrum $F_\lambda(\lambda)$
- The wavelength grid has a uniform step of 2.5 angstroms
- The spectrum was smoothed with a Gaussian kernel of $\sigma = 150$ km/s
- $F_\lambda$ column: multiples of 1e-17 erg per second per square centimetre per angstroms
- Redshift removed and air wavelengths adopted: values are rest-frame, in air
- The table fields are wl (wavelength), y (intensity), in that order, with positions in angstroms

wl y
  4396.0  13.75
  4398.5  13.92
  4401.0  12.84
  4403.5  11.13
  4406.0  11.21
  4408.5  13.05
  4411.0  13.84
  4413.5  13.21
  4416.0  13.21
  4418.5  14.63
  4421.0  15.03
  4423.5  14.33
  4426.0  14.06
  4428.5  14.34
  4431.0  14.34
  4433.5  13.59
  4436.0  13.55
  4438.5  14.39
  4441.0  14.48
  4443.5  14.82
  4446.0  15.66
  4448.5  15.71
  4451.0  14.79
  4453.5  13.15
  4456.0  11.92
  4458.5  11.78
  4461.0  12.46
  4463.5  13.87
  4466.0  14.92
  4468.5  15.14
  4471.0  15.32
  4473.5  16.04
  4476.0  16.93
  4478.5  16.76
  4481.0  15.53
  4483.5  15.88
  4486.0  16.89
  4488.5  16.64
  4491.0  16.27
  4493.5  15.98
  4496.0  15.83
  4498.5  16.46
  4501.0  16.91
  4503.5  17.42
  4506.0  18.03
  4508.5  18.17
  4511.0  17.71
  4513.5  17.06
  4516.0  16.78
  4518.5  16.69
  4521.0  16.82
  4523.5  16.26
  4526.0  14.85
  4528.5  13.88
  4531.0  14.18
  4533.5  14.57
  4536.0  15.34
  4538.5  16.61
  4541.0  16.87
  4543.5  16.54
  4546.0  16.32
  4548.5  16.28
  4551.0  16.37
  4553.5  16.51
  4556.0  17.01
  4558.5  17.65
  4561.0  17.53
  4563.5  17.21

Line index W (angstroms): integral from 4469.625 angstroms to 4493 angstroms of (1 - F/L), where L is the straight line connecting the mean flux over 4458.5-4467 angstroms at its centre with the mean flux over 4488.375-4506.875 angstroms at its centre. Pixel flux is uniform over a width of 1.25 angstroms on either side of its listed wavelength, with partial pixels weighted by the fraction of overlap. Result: -1.7 angstroms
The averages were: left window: 13.4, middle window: 16.2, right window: 16.7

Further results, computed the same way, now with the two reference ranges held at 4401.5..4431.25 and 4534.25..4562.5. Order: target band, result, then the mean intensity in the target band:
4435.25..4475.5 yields 0.3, 14.3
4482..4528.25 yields -3.1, 16.6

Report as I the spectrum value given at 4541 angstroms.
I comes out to 16.87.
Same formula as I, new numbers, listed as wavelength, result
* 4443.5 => 14.82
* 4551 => 16.37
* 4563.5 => 17.21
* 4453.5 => 13.15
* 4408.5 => 13.05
